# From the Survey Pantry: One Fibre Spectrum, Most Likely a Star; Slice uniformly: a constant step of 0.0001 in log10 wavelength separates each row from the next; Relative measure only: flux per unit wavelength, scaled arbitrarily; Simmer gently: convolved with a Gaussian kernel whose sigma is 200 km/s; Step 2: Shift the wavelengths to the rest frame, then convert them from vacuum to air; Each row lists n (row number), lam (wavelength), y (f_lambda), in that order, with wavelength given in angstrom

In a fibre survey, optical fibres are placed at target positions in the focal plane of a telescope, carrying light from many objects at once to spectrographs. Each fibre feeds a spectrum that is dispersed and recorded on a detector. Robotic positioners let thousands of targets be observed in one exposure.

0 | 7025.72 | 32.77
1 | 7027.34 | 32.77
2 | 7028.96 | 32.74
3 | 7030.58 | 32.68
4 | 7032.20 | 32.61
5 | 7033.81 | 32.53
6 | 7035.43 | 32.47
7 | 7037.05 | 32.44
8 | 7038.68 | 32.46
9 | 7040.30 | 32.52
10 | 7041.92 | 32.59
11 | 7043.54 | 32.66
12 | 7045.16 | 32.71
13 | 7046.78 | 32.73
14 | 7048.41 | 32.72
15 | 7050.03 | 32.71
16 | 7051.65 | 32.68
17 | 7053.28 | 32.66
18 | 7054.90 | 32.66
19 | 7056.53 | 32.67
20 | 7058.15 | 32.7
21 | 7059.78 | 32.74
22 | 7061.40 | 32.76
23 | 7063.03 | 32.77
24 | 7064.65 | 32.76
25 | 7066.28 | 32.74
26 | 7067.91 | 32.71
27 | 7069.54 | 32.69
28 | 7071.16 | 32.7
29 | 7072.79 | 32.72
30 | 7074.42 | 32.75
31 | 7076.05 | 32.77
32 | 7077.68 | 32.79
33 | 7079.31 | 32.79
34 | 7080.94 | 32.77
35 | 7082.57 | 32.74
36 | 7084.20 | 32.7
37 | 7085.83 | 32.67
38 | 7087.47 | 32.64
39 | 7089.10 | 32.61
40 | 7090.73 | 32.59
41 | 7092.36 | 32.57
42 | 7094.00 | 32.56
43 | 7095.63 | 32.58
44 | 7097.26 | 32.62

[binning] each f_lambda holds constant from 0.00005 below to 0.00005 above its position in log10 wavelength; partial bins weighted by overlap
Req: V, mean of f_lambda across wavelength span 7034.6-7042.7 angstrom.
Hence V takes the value 32.5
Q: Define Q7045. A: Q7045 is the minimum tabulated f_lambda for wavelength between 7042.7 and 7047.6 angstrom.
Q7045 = 32.66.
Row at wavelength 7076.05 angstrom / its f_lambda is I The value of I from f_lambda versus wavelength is 32.77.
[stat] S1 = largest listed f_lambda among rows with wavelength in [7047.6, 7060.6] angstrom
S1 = 32.74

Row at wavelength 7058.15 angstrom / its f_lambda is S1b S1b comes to 32.7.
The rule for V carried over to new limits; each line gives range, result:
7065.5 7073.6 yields 32.7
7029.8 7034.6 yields 32.7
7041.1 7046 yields 32.7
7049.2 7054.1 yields 32.7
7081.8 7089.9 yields 32.7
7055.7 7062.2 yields 32.7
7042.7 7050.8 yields 32.7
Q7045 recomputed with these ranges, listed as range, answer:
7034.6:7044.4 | 32.44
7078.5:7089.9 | 32.61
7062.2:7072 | 32.69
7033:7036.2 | 32.47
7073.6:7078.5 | 32.75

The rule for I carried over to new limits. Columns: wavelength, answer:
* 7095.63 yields 32.58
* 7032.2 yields 32.61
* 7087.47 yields 32.64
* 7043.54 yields 32.66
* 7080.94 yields 32.77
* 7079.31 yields 32.79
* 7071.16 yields 32.7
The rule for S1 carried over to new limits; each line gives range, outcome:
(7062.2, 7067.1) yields 32.77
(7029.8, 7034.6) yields 32.68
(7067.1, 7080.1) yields 32.79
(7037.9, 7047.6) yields 32.73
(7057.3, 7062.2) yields 32.76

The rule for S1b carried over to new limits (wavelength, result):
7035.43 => 32.47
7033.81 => 32.53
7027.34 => 32.77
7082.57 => 32.74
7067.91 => 32.71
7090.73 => 32.59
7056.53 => 32.67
